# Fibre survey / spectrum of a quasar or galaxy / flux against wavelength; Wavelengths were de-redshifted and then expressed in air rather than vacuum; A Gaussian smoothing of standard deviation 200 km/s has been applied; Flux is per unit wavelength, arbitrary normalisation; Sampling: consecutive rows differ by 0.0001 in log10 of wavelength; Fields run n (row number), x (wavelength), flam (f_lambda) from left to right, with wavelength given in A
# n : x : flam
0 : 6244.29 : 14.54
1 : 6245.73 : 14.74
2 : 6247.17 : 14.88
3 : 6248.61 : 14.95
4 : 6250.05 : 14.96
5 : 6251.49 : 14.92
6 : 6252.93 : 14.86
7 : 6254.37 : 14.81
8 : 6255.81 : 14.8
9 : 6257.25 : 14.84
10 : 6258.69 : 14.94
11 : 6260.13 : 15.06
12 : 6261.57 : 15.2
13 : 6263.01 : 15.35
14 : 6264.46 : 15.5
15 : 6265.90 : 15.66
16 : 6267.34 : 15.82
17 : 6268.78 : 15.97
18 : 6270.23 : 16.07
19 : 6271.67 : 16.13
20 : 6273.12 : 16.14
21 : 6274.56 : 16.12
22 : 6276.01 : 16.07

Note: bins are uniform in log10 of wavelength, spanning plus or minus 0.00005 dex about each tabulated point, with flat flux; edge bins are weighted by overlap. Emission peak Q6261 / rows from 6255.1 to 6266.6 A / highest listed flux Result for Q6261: 15.66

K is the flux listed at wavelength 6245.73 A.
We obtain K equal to 14.74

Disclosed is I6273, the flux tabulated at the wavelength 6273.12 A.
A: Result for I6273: 16.14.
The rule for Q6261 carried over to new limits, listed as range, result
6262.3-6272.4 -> 16.13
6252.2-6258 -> 14.86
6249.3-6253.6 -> 14.96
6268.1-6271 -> 16.07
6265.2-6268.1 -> 15.82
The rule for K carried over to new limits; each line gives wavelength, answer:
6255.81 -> 14.8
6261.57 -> 15.2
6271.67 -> 16.13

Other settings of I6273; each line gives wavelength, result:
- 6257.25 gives 14.84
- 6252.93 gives 14.86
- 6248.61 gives 14.95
